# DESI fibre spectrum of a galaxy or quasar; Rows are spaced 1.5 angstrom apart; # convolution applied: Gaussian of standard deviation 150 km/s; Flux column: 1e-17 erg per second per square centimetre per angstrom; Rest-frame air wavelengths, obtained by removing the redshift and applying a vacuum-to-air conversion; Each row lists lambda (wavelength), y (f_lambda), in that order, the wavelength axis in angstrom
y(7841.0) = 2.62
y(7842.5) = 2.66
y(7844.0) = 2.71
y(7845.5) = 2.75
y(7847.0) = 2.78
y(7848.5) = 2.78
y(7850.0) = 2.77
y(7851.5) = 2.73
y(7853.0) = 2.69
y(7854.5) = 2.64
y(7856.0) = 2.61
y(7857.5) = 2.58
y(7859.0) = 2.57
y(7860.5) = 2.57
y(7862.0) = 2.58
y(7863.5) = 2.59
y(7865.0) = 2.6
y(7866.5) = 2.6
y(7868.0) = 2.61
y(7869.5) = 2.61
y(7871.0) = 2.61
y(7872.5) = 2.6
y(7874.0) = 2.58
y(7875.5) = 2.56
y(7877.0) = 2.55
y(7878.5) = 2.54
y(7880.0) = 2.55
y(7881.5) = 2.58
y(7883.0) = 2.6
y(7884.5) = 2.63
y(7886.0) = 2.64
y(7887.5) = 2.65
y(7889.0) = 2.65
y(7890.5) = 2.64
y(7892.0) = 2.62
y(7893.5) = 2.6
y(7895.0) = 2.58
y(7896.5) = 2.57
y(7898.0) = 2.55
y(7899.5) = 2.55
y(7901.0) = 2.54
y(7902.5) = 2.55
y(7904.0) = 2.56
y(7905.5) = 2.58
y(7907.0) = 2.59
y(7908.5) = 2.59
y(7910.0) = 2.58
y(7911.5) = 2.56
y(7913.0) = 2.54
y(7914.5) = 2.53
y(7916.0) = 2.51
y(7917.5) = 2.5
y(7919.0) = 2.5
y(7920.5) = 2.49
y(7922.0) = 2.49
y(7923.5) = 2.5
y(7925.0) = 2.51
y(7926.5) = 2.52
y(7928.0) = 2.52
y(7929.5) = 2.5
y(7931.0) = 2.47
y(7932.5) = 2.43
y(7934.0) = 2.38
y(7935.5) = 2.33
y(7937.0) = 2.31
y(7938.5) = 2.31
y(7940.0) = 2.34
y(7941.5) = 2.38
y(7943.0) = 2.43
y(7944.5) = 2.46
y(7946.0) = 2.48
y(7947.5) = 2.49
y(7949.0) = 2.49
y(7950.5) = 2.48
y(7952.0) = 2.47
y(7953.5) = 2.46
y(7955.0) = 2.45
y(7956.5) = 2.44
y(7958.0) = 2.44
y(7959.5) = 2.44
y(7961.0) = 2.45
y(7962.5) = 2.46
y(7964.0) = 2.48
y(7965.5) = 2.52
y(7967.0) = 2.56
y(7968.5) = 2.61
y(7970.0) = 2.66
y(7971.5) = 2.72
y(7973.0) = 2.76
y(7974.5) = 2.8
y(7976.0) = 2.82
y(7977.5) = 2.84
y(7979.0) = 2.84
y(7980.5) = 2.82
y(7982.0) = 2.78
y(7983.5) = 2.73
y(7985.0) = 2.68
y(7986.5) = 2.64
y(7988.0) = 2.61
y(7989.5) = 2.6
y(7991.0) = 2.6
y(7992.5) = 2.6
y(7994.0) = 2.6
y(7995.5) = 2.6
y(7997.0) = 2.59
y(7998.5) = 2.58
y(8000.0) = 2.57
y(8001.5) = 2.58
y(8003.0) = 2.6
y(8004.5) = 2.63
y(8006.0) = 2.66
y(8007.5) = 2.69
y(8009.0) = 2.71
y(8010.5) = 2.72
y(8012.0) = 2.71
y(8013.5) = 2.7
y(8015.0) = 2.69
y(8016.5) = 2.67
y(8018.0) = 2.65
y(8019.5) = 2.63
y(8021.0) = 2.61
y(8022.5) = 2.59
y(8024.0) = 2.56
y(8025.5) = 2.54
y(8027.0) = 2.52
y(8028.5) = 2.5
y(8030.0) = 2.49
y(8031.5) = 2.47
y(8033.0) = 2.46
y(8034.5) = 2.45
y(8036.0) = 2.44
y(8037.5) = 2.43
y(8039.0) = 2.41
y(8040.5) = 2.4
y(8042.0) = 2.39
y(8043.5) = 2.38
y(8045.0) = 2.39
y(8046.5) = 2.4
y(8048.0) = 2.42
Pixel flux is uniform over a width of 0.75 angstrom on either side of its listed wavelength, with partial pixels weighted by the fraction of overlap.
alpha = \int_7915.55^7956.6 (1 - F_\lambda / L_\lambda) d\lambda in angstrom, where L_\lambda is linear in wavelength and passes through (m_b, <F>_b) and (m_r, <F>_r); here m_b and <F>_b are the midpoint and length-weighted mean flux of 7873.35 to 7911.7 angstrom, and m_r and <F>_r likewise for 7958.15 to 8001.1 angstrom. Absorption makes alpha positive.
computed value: 2.5 angstrom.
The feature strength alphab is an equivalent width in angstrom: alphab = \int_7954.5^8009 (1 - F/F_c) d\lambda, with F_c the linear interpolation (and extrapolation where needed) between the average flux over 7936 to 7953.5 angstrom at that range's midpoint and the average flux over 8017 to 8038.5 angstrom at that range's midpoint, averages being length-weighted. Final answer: -3.5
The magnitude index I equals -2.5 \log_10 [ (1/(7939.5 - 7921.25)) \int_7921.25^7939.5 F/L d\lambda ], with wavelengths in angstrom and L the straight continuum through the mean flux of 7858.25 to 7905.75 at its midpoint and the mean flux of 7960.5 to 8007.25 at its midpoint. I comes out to 0.08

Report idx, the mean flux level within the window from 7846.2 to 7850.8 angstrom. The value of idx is 2.78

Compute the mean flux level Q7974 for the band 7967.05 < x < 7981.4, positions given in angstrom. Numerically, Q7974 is 2.75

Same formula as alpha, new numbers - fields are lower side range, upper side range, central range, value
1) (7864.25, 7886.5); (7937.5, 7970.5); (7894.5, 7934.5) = 0.03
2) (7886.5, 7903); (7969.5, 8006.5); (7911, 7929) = 0.70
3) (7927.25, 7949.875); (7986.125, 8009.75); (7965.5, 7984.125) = -1.43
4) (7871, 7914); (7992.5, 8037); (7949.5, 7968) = 0.82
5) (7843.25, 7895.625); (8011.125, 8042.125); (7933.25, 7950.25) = 1.22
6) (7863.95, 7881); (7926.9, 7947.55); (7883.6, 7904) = -0.55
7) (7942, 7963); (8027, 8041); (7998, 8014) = -1.26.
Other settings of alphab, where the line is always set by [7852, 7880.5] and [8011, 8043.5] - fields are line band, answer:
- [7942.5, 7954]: 0.4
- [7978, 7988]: -0.7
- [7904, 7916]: 0.1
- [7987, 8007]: -0.4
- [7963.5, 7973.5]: -0.2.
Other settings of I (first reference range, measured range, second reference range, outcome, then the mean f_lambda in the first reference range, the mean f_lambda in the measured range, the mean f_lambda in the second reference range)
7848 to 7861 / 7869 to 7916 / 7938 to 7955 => -0.006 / 2.66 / 2.58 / 2.44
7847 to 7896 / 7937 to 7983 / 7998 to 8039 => 0.019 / 2.62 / 2.55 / 2.58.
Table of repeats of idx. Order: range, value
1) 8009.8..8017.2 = 2.7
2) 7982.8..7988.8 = 2.66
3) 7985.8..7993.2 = 2.61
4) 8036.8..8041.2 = 2.41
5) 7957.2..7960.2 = 2.44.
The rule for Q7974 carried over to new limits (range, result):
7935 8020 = 2.59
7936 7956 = 2.43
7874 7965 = 2.51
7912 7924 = 2.51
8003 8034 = 2.61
